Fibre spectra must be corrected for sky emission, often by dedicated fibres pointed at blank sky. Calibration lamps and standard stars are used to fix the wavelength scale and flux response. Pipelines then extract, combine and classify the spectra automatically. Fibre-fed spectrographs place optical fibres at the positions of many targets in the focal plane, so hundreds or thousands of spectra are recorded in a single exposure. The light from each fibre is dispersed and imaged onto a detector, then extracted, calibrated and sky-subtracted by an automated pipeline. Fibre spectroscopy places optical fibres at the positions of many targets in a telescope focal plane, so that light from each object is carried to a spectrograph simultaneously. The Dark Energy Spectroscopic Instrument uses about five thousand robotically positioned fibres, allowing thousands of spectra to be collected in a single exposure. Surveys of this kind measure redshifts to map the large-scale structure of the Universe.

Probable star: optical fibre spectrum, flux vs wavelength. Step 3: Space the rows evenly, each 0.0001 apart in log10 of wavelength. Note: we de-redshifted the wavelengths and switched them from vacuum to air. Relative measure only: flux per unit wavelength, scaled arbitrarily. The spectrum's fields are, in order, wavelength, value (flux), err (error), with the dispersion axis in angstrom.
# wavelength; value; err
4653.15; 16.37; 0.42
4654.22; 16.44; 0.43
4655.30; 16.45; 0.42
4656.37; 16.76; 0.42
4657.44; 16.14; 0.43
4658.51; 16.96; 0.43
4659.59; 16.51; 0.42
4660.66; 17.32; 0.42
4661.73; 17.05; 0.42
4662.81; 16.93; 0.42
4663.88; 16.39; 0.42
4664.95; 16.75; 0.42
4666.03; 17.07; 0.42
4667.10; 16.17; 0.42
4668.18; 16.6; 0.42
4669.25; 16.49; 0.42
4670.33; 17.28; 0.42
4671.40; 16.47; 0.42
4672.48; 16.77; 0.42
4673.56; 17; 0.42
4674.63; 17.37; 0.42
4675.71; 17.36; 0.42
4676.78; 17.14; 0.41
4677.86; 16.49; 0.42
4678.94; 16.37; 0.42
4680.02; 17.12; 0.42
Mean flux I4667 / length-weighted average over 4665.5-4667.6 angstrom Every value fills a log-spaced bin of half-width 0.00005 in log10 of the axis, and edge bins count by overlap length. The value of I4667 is 16.7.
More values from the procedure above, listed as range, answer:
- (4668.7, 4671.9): 16.8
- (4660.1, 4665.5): 16.9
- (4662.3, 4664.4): 16.7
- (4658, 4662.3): 16.9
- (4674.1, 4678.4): 17.1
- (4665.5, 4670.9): 16.7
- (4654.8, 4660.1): 16.6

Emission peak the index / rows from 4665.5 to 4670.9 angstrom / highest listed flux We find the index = 17.28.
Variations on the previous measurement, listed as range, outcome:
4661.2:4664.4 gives 17.05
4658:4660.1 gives 16.96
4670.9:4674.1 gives 17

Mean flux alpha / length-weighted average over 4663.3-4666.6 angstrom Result 16.8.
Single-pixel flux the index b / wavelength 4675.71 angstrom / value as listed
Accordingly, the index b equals 17.36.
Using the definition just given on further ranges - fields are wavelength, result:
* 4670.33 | 17.28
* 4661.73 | 17.05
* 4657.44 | 16.14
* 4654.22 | 16.44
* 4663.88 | 16.39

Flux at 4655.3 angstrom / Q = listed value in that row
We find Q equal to 16.45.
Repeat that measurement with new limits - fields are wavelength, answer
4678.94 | 16.37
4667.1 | 16.17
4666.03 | 17.07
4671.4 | 16.47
